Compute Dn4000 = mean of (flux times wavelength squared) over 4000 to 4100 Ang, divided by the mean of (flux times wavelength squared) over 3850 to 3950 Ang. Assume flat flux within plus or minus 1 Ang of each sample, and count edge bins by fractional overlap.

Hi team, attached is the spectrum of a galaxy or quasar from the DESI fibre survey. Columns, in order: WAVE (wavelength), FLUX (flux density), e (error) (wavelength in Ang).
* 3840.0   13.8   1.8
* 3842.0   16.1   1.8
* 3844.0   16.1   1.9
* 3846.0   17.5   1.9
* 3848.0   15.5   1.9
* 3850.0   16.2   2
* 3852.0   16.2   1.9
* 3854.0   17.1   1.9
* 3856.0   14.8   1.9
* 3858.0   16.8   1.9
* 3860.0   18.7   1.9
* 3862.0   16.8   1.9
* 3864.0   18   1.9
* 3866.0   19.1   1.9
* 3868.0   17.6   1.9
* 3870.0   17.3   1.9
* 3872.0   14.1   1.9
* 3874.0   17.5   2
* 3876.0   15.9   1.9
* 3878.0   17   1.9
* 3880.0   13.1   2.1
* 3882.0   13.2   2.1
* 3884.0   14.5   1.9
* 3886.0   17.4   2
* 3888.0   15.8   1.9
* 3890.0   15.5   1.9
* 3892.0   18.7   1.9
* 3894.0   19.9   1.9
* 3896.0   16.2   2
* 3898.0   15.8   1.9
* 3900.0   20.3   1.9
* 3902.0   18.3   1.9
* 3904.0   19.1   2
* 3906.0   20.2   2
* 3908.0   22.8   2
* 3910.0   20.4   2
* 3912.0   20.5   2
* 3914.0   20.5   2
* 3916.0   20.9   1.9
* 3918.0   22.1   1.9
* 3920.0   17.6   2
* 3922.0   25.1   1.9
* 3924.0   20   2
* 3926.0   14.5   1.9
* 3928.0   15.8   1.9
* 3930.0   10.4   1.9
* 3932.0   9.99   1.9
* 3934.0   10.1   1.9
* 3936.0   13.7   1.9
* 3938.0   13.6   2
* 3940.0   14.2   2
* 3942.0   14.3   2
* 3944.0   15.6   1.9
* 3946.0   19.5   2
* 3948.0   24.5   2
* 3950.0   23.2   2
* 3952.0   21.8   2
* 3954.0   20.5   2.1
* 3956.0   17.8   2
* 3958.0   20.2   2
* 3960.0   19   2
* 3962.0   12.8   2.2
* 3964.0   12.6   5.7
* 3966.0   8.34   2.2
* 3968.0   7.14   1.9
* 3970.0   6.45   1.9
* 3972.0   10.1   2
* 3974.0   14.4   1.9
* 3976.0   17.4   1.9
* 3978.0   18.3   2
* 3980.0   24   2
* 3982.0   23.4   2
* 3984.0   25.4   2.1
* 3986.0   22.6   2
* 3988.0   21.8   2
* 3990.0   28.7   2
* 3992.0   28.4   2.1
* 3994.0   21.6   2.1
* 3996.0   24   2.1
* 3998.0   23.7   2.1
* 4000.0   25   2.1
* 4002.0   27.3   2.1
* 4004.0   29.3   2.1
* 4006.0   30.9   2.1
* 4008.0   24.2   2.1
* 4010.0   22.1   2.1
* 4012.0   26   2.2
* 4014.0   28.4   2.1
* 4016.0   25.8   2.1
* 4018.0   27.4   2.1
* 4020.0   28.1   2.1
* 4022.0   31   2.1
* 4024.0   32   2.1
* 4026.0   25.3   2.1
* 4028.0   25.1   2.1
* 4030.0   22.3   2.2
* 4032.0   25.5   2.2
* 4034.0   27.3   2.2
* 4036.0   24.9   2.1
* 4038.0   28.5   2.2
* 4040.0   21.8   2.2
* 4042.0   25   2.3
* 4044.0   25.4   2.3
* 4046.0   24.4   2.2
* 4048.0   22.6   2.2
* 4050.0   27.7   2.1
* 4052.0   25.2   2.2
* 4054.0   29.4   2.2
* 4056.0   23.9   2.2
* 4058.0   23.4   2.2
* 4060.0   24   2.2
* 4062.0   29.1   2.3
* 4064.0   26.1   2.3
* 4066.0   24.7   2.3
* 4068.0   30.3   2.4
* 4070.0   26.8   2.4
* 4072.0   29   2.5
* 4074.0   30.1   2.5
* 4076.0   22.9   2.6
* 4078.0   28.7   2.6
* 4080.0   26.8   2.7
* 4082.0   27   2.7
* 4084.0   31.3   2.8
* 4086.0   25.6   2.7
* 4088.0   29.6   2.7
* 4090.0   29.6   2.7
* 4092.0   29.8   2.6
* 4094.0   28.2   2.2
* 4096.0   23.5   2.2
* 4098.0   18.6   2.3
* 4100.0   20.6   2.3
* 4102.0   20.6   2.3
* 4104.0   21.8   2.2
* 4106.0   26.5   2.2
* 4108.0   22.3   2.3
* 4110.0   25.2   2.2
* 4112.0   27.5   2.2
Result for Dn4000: 1.7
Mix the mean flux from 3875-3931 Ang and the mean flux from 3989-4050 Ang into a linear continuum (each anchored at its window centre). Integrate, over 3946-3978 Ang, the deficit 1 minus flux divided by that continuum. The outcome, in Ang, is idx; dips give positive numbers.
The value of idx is 8.7 Ang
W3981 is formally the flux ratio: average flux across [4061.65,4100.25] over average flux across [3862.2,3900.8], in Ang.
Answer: 1.6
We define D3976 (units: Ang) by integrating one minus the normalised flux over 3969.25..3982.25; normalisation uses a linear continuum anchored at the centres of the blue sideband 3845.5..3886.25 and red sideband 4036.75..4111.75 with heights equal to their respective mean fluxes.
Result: 3.2 Ang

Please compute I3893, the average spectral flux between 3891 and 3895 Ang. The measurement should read 19.3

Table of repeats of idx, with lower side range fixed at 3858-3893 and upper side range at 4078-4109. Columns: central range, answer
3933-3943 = 3.1 Ang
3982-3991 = -1.4 Ang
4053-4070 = -1.5 Ang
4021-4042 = -3.1 Ang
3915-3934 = 1.5 Ang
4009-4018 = -1.4 Ang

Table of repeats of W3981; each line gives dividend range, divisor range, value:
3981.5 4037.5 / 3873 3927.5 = 1.43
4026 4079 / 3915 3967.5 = 1.55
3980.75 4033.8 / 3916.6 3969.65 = 1.60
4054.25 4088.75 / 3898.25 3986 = 1.55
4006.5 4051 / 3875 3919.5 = 1.44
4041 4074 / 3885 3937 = 1.47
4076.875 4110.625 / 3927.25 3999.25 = 1.45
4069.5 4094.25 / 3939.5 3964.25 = 1.53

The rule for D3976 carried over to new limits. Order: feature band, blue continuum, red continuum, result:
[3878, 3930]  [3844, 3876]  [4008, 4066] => 2.6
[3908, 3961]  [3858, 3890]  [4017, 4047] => 5.5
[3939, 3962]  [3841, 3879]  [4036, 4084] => 2.4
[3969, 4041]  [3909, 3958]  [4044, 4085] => -4.4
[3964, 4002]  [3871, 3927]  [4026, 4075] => 5.2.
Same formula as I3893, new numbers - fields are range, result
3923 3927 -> 17.2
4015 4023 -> 28.1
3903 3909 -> 20.7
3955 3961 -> 19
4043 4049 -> 24.1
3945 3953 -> 22.2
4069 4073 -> 27.9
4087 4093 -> 29.7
